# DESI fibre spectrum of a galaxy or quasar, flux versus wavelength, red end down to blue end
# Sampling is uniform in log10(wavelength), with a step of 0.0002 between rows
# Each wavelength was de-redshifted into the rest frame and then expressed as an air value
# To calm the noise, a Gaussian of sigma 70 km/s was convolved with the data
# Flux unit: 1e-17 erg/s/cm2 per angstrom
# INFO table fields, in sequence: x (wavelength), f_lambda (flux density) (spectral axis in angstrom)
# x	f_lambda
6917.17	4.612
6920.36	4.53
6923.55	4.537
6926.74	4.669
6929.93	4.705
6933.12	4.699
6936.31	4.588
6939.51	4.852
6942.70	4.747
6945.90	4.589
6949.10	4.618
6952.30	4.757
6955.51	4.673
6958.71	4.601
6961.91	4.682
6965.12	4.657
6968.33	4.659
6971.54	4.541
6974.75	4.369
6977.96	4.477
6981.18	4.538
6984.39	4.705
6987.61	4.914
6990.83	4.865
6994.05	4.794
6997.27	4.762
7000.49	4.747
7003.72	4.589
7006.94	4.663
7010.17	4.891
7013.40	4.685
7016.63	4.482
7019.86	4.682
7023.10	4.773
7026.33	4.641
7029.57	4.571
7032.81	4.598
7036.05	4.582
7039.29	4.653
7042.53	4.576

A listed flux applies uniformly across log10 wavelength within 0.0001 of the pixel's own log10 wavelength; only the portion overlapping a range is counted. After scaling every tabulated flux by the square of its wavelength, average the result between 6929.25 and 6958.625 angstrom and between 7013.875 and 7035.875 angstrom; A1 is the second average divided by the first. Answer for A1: 1.01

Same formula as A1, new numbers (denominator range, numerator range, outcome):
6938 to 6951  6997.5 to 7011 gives 1.02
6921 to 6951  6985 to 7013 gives 1.04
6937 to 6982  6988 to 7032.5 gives 1.03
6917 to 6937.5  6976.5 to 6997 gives 1.04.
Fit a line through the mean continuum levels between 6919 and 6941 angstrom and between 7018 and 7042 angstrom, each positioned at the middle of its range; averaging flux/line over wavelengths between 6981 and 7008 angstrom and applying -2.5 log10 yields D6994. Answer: -0.023 mag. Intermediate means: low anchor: 4.65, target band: 4.74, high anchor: 4.64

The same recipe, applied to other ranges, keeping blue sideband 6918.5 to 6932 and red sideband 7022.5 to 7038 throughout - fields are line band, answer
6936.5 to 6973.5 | -0.01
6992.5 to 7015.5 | -0.02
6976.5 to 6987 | 0.00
